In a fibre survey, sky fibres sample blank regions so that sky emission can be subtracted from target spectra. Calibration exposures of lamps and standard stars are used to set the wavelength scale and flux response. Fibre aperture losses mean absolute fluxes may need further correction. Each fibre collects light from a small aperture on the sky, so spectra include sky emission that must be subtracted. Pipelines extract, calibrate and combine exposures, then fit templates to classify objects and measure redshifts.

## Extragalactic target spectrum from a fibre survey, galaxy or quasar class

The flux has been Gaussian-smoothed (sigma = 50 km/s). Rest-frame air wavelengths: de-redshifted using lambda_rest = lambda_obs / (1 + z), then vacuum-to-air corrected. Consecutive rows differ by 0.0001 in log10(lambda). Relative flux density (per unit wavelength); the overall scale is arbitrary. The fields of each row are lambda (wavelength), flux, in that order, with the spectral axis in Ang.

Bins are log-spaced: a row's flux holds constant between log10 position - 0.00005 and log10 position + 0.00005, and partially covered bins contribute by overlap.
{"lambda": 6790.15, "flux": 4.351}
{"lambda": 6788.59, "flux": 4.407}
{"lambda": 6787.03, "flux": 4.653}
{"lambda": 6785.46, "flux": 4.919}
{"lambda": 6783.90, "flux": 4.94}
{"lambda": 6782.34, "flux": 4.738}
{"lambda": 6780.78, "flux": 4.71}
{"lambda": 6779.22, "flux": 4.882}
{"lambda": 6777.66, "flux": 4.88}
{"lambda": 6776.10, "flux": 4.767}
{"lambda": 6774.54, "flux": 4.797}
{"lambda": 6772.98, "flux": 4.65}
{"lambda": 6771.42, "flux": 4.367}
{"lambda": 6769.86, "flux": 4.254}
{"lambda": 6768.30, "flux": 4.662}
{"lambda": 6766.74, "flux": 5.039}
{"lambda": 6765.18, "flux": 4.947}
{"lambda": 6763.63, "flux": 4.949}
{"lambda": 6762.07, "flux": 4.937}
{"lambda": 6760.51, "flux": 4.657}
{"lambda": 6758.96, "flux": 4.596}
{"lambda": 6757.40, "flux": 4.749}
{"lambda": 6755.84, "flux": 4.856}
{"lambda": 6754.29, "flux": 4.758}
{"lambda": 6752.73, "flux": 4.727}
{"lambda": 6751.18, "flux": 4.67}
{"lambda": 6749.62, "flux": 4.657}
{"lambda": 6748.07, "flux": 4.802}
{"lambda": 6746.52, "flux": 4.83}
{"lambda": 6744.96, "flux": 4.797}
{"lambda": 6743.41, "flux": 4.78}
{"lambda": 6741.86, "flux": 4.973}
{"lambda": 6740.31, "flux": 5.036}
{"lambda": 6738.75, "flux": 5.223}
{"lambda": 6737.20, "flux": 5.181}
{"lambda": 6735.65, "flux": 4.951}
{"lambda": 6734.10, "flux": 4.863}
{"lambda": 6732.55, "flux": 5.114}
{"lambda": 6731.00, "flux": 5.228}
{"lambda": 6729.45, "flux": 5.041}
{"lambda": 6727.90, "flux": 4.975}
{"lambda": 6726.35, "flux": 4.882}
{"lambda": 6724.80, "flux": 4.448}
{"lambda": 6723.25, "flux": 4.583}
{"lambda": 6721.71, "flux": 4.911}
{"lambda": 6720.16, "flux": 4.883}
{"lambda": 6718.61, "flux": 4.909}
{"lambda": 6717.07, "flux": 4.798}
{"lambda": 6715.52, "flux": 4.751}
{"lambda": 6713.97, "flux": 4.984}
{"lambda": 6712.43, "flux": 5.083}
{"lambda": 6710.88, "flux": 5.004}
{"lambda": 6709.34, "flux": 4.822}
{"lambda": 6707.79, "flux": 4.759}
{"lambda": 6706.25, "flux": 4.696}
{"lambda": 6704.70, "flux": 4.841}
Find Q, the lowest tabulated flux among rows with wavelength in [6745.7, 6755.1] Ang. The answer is 4.657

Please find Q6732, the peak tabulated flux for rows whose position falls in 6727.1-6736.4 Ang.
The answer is 5.228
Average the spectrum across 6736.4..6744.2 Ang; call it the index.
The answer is 5.04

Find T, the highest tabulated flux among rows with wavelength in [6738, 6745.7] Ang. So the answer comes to 5.223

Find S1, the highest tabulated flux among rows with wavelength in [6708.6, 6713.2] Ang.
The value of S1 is 5.083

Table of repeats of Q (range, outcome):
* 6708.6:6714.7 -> 4.822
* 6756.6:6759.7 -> 4.596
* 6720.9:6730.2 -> 4.448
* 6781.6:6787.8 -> 4.653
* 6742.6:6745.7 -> 4.78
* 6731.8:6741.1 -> 4.863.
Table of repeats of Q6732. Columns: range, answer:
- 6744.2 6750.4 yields 4.83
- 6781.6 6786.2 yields 4.94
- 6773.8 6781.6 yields 4.882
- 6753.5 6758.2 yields 4.856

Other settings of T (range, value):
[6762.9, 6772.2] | 5.039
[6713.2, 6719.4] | 4.984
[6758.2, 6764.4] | 4.949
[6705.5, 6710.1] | 4.822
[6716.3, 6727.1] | 4.911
